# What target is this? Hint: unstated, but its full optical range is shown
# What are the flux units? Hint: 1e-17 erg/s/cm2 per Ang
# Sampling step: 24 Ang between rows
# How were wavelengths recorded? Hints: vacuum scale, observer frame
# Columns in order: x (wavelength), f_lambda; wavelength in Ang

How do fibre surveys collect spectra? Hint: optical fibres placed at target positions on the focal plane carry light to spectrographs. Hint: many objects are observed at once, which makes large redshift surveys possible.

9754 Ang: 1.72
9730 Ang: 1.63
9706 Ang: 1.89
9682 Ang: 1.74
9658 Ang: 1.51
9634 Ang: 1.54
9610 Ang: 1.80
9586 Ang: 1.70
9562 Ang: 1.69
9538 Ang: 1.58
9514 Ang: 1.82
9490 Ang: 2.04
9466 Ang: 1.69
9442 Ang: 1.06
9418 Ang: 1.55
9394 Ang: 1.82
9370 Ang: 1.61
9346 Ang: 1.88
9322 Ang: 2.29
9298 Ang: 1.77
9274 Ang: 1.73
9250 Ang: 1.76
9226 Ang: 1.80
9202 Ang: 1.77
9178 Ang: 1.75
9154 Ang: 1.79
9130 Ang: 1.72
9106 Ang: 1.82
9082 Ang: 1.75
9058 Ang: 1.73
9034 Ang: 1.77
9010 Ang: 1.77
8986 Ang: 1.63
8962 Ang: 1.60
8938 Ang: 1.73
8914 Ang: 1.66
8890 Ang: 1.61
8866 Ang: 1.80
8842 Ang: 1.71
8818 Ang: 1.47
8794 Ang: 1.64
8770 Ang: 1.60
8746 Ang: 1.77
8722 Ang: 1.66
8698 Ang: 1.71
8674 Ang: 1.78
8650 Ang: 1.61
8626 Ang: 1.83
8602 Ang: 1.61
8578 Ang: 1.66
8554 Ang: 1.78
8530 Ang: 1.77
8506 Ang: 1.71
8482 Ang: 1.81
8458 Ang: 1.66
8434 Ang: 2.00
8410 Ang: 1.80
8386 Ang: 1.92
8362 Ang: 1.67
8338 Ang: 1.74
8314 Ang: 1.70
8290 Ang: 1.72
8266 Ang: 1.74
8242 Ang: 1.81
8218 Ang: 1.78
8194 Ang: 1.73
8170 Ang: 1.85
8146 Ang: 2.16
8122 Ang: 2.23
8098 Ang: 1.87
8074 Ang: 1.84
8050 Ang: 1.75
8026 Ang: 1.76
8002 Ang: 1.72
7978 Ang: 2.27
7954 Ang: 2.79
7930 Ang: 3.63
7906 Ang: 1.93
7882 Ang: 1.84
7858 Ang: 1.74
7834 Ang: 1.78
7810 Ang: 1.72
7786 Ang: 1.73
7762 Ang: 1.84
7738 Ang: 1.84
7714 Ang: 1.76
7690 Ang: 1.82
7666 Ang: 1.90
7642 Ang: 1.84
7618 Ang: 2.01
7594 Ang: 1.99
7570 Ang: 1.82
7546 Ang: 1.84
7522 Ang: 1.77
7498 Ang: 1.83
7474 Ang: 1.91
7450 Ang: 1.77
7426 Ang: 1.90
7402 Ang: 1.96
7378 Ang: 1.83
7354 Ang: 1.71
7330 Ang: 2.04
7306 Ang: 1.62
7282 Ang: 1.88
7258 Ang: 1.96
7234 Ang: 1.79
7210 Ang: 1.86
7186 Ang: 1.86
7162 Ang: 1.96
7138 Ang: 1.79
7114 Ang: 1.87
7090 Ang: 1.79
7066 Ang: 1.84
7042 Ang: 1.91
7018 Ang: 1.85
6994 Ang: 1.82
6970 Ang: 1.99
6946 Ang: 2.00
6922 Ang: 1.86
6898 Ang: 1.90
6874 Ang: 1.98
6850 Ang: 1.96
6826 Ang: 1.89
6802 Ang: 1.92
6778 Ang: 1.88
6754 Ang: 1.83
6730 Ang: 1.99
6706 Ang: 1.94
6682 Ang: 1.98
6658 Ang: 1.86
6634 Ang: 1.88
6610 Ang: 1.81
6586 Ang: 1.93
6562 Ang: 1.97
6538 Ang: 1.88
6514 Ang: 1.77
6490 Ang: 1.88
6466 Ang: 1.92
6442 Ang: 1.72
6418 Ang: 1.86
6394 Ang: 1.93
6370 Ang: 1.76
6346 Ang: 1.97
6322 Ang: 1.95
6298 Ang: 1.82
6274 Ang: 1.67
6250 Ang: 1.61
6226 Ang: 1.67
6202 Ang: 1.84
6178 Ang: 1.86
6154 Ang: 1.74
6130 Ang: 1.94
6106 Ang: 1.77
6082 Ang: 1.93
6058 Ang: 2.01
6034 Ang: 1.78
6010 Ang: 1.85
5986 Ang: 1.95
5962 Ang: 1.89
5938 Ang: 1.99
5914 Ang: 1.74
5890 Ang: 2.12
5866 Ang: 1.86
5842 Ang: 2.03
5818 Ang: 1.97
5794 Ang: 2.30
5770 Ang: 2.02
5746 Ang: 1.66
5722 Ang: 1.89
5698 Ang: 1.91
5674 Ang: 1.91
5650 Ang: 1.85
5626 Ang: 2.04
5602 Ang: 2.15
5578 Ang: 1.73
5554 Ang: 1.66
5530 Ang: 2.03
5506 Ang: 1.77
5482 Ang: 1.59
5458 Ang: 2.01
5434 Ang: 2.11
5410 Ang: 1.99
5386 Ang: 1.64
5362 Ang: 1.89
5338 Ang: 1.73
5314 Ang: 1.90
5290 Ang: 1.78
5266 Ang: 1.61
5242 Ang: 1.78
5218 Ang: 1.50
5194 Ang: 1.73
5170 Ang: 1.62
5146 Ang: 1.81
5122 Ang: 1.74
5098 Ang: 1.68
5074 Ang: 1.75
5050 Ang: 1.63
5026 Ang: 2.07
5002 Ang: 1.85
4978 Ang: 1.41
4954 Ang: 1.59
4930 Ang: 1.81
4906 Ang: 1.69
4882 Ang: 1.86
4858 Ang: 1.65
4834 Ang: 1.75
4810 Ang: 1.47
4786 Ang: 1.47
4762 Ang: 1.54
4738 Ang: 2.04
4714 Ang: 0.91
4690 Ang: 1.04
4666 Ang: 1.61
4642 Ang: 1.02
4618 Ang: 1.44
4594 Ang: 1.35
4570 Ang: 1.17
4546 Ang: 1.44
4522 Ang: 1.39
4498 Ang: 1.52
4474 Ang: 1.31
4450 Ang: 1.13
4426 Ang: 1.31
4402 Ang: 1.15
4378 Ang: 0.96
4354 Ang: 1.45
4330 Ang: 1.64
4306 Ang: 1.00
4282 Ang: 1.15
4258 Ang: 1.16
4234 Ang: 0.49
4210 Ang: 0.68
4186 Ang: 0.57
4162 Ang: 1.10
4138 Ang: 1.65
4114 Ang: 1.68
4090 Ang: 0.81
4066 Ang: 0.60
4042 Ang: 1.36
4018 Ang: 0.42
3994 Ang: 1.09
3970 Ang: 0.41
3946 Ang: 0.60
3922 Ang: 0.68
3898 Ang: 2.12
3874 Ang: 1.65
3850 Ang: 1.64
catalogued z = 0.210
